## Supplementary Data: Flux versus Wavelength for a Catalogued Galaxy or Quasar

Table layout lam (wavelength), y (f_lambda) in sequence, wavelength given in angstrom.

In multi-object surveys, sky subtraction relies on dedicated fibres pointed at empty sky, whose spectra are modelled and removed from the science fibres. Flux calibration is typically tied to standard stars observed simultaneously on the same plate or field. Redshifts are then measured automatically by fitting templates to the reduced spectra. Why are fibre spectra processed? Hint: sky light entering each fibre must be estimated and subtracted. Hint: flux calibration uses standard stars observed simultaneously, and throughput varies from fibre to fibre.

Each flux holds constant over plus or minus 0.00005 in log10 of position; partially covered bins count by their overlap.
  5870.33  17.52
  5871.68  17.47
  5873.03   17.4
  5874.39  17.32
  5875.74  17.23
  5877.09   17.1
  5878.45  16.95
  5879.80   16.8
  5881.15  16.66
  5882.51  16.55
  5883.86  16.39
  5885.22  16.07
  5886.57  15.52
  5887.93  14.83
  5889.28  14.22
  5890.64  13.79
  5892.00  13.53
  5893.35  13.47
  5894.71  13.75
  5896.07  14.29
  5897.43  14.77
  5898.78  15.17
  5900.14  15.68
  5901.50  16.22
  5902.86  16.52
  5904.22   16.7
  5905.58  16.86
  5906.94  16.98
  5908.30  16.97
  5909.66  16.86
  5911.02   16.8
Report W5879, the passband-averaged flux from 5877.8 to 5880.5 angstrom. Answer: 16.9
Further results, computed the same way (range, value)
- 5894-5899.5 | 14.5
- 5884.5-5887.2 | 15.8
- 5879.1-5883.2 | 16.7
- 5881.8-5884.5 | 16.5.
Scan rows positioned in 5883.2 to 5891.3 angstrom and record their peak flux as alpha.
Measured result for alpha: 16.39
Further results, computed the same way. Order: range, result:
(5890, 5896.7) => 14.29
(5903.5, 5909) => 16.98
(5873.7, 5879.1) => 17.32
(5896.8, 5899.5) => 15.17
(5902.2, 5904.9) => 16.7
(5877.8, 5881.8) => 16.95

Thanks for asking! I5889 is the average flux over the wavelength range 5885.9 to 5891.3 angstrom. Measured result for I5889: 14.6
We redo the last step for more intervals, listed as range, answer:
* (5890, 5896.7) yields 13.8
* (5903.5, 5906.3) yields 16.8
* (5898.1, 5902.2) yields 15.7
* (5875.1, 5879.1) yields 17.1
